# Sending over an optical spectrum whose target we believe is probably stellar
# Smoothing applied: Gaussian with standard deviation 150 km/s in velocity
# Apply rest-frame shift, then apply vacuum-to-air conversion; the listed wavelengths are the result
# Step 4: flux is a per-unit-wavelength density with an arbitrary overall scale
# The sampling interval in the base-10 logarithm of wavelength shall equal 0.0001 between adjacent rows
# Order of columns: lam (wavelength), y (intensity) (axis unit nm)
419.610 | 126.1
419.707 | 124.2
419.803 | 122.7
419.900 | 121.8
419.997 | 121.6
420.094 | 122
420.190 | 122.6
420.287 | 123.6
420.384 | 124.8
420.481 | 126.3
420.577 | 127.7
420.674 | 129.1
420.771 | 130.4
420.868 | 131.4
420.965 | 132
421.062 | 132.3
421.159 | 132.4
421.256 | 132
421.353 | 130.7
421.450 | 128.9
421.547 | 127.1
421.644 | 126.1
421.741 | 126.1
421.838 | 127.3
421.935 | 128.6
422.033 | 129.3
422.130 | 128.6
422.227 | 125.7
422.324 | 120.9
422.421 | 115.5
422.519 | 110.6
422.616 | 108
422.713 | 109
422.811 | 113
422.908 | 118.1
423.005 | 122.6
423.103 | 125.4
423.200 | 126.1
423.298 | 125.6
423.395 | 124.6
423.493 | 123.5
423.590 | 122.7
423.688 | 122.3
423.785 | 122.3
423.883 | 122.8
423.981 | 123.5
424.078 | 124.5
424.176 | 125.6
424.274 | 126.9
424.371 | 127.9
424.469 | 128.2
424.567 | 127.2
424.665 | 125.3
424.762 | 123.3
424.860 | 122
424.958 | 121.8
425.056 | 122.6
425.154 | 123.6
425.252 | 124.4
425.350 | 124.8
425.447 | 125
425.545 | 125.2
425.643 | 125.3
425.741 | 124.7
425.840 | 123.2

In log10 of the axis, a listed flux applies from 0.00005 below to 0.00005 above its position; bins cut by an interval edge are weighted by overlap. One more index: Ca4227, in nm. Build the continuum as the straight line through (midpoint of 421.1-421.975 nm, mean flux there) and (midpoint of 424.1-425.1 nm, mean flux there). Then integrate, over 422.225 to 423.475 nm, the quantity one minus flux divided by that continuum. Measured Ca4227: 0.084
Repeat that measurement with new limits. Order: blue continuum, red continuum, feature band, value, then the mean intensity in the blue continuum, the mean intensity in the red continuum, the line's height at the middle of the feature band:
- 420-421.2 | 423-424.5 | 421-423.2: 0.04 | 128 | 125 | 126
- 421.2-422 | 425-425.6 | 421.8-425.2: 0.10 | 128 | 124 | 126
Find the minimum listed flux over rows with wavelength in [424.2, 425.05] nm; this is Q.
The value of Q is 121.8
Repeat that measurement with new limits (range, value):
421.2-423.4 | 108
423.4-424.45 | 122.3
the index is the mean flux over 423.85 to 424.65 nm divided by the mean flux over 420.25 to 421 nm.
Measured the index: 0.98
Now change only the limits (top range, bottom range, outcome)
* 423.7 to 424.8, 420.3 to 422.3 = 0.97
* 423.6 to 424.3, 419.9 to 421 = 0.98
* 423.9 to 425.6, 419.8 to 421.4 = 0.98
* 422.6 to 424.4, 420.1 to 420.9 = 0.96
